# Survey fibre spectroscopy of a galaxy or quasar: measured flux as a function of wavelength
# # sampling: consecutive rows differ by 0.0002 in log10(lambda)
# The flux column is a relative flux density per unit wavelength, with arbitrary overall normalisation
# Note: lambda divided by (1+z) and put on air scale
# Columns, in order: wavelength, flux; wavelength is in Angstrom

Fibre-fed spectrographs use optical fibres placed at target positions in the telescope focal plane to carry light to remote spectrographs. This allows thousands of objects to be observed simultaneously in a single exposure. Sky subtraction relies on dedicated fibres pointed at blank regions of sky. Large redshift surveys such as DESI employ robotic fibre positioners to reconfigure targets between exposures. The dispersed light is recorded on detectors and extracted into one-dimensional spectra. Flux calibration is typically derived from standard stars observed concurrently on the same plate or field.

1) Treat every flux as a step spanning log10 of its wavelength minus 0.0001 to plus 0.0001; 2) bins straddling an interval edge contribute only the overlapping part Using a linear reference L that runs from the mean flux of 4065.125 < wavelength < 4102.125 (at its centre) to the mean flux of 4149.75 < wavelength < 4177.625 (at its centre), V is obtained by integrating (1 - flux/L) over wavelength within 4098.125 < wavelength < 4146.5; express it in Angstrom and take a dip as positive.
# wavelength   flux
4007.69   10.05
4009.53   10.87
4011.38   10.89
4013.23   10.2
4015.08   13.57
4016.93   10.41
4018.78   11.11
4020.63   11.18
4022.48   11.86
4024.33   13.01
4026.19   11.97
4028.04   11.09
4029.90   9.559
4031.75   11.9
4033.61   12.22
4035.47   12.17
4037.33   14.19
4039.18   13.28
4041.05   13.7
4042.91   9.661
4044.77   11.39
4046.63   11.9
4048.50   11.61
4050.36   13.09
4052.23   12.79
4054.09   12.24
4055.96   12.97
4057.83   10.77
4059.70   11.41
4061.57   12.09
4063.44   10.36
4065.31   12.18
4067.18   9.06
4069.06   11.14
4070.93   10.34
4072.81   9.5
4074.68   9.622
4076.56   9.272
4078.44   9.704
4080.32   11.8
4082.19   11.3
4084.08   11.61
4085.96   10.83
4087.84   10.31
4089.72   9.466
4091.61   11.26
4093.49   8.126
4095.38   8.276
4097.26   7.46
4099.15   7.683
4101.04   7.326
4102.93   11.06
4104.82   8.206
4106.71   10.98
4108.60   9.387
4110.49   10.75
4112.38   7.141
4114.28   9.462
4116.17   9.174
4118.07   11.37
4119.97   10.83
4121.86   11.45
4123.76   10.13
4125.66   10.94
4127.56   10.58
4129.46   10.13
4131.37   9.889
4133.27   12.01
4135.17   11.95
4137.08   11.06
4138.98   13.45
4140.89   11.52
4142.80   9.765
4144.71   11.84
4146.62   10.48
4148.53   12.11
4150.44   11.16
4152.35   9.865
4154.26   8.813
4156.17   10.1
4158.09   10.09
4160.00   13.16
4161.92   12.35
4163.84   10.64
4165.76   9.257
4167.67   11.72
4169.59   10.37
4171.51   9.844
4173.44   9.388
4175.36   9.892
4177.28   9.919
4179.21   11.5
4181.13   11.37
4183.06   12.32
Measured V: -1.1 Angstrom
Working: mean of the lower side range 9.77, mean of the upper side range 10.4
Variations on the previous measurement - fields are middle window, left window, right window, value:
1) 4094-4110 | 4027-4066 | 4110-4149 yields 3.3 Angstrom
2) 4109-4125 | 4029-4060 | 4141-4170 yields 1.7 Angstrom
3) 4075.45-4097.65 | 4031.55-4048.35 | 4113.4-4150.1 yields 3.0 Angstrom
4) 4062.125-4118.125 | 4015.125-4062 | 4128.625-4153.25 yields 8.5 Angstrom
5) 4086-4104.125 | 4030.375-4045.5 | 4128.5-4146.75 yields 4.0 Angstrom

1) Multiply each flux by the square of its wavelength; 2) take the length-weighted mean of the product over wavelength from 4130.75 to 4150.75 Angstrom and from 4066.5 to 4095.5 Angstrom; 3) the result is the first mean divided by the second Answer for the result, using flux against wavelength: 1.16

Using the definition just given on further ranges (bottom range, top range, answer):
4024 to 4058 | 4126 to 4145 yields 0.97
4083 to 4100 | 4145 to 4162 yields 1.18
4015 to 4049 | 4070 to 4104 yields 0.84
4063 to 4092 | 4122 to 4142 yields 1.09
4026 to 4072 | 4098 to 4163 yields 0.93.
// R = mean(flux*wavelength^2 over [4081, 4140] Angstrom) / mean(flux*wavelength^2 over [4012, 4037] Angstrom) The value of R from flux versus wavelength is 0.9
